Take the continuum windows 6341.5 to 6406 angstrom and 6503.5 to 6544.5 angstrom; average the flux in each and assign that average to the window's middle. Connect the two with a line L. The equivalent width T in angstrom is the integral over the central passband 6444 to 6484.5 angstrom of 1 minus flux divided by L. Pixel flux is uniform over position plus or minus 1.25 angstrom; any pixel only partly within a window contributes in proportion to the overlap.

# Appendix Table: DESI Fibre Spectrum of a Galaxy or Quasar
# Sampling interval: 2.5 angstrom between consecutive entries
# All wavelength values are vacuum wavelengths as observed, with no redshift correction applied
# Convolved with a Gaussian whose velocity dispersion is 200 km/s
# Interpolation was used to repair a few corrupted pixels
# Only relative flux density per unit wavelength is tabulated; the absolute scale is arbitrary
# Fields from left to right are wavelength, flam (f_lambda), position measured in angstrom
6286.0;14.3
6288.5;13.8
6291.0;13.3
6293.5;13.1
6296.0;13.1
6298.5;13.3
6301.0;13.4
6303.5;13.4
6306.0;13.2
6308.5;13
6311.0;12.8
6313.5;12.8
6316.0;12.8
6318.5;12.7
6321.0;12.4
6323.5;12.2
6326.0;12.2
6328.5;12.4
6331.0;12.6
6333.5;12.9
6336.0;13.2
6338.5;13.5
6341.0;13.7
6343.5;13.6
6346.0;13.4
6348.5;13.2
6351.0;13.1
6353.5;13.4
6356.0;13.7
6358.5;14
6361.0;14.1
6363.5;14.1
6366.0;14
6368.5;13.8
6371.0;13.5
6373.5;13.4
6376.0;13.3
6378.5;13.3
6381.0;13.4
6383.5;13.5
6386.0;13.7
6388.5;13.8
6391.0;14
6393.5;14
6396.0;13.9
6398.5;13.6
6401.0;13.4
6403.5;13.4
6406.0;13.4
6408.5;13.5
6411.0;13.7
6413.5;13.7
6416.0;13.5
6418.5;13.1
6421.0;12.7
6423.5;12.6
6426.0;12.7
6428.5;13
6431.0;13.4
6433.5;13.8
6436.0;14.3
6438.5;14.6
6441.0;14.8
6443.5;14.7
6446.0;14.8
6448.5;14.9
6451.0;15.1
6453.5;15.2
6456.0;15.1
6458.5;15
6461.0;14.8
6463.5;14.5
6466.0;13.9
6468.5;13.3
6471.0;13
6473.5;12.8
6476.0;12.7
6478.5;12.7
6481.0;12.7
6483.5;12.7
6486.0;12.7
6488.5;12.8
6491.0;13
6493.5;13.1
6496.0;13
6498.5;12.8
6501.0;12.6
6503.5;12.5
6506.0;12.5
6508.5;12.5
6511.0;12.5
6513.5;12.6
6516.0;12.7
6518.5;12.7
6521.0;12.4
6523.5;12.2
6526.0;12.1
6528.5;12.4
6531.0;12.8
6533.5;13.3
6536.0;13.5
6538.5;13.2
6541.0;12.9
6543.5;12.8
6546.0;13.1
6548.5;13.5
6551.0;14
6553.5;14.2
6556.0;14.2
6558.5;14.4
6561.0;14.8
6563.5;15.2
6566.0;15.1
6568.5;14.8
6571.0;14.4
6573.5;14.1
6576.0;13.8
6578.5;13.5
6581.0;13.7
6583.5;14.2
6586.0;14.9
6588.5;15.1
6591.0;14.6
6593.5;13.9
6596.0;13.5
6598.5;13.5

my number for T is -2.82 angstrom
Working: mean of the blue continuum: 13.6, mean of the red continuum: 12.7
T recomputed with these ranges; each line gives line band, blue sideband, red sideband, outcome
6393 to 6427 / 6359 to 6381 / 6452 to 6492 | 0.69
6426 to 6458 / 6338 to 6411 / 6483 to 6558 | -2.71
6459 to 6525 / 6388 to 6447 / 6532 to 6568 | 4.11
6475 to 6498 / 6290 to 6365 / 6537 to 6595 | 1.61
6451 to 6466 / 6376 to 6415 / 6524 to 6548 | -1.76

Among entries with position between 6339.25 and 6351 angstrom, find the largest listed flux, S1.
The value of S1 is 13.7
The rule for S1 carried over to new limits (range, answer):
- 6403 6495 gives 15.2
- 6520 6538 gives 13.5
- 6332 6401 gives 14.1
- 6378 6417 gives 14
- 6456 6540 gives 15.1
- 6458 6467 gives 15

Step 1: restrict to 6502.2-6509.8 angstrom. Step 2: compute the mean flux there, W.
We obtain 12.5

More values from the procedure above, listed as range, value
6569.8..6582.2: 13.9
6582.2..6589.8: 14.7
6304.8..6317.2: 12.9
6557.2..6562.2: 14.6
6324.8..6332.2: 12.4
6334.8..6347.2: 13.5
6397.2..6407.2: 13.5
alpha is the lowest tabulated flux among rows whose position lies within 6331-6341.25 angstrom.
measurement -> 12.6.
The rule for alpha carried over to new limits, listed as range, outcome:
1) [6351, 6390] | 13.1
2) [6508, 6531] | 12.1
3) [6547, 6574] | 13.5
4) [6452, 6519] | 12.5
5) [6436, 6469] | 13.3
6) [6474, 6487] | 12.7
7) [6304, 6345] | 12.2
